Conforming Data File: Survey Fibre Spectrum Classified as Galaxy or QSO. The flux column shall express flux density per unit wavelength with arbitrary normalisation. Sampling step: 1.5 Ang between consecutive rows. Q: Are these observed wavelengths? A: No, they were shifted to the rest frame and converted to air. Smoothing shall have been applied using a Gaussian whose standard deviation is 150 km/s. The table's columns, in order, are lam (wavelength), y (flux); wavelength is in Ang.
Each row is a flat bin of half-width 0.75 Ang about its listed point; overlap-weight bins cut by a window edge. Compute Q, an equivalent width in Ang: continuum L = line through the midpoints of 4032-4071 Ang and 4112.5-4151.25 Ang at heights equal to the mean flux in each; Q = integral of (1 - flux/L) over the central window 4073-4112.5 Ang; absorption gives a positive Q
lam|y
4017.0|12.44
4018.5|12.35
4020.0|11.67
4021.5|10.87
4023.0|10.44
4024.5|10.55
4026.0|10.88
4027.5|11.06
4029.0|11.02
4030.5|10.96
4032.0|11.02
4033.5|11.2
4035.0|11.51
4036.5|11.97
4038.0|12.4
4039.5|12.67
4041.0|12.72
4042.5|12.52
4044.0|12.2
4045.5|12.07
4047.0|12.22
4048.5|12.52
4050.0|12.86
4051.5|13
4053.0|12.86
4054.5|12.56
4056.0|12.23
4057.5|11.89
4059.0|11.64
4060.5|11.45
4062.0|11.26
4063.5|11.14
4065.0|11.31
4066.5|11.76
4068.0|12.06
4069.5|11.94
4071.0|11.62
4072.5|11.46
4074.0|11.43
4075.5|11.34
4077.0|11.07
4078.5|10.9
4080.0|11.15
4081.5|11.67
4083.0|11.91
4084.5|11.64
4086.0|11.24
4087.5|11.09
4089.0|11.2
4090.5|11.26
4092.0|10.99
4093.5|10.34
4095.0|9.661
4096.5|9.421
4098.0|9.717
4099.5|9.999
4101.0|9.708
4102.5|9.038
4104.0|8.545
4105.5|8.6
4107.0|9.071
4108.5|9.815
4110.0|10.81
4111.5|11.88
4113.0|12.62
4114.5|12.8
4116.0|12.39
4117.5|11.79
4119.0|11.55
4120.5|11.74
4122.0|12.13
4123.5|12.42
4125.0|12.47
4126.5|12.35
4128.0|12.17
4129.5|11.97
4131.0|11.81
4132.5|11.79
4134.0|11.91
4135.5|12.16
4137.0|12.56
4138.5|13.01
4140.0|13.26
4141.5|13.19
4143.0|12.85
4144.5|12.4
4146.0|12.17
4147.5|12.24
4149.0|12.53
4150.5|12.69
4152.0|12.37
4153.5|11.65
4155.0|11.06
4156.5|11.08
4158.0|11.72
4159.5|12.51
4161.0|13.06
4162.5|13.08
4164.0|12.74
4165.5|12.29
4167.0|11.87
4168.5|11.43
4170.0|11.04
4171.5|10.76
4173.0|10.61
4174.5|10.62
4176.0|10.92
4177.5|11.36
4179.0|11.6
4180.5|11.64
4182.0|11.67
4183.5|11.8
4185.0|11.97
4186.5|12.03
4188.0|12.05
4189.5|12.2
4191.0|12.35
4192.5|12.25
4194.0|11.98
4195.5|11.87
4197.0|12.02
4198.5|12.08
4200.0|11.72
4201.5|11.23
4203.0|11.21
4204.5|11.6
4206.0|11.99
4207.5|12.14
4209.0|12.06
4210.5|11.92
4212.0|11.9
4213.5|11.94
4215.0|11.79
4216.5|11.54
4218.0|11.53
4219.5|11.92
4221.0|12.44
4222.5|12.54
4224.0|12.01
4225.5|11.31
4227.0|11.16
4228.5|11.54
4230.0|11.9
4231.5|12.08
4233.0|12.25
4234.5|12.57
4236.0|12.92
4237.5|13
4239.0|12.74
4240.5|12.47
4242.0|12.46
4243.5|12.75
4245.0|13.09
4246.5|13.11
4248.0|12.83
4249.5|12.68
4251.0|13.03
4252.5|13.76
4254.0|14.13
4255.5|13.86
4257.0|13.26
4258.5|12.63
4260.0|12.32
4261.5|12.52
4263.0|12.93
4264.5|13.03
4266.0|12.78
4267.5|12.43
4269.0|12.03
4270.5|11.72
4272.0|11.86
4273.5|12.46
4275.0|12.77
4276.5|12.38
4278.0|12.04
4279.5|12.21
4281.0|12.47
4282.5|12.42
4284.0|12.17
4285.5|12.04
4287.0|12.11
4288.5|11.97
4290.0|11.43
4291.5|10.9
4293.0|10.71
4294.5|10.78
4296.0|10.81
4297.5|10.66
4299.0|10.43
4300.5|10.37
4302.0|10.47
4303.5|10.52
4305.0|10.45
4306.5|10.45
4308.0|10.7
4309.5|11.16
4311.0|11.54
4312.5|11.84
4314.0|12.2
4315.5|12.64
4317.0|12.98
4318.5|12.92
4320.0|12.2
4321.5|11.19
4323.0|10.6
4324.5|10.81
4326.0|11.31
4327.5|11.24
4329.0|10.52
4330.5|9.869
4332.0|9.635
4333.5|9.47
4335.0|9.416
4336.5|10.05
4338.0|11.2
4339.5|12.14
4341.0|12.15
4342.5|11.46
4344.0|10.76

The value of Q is 5.37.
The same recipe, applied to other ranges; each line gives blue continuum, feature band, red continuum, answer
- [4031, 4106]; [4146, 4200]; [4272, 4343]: -2.4 Ang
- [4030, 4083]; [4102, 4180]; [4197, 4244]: 1.2 Ang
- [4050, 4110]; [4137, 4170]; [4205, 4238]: -2.2 Ang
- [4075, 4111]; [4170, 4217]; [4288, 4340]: -4.4 Ang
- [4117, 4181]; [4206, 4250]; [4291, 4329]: -2.3 Ang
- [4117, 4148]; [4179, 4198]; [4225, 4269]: 0.8 Ang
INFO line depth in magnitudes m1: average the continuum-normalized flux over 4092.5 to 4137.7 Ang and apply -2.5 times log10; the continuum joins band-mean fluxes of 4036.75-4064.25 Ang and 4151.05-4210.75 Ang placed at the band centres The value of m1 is 0.08 mag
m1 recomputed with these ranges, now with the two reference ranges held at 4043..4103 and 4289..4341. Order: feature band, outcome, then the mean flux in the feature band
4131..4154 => -0.11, 12.4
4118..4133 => -0.07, 12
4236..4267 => -0.17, 13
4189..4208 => -0.07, 11.9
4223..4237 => -0.08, 12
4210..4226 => -0.07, 11.9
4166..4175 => 0.01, 11.1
